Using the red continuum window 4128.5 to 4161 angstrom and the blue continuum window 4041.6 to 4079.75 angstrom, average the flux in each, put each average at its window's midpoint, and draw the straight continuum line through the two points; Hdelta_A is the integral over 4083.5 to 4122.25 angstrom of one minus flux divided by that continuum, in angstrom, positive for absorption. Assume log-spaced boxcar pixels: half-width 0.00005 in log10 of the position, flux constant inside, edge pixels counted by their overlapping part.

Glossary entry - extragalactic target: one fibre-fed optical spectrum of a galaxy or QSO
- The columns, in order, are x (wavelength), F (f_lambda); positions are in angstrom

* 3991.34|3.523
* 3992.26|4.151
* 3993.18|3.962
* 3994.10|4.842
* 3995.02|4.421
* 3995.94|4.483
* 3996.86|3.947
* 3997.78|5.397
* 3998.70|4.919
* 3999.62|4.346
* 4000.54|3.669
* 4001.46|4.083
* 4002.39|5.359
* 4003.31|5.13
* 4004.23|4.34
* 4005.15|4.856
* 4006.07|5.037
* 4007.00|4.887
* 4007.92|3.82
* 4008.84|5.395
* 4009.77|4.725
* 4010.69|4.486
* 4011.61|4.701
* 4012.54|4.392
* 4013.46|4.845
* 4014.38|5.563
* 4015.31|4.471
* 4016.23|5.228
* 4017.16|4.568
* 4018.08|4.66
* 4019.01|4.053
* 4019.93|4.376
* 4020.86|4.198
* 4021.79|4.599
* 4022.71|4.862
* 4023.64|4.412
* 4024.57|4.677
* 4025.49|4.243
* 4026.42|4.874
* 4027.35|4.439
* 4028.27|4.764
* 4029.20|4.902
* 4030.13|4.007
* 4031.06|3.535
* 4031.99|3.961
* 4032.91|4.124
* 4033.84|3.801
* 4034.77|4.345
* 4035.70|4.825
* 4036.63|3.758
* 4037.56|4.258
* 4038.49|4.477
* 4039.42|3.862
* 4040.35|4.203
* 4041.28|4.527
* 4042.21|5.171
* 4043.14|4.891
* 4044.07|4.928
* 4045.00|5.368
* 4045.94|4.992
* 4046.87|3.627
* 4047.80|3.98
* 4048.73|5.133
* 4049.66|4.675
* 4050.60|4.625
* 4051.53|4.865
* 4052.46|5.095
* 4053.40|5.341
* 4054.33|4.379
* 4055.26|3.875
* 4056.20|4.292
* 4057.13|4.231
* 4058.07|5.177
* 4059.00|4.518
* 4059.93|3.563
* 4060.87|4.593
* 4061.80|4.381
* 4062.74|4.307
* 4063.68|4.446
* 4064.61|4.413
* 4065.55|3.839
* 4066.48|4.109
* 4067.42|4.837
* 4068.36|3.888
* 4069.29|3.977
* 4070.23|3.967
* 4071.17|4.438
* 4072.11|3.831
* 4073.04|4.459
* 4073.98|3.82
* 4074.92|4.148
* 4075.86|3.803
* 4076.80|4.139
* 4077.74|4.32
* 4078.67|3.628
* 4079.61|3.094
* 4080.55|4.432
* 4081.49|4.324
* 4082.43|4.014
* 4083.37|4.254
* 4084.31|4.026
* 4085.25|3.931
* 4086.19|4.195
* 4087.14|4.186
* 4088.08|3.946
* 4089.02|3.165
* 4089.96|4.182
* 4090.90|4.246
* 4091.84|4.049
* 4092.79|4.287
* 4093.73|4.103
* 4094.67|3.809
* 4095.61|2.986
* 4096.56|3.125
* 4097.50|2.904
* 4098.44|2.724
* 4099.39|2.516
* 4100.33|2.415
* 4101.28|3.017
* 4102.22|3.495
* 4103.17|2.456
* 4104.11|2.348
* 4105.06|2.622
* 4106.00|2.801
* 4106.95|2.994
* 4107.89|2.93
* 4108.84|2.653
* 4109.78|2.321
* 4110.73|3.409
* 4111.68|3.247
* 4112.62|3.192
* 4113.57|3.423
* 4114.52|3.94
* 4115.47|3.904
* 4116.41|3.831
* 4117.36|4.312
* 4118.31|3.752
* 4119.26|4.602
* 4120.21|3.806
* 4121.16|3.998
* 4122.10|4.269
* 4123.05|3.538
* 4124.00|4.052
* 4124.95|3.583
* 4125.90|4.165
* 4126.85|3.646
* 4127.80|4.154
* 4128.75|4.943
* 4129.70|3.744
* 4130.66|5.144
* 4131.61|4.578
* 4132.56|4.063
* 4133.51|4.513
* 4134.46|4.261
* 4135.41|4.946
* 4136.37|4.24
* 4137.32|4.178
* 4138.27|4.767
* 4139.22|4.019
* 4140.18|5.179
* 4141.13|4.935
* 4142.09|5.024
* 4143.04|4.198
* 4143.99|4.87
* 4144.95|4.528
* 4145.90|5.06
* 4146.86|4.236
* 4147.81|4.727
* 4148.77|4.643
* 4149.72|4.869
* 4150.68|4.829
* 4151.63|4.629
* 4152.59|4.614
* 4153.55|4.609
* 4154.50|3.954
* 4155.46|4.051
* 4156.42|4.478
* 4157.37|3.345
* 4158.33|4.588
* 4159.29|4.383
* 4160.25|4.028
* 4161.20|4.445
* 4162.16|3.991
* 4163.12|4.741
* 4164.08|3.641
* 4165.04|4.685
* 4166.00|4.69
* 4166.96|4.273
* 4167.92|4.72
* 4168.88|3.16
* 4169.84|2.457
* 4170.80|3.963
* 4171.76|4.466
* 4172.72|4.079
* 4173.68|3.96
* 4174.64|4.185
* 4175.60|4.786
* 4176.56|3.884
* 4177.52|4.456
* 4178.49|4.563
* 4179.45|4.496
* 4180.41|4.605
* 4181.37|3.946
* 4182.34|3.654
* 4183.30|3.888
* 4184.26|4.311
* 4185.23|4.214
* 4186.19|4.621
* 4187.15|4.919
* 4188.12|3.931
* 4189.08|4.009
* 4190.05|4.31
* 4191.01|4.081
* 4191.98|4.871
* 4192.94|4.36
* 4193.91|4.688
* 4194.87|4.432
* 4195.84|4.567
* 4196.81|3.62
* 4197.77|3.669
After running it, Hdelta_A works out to 8.5 angstrom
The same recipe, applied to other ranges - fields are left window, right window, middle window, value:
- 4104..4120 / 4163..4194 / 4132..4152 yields -4.6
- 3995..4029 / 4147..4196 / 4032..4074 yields 1.3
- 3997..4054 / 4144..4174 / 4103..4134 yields 5.0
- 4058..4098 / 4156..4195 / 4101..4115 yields 3.8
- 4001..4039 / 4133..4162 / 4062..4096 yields 3.5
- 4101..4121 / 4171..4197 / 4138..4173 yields -4.3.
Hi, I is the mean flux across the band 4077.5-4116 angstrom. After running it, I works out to 3.45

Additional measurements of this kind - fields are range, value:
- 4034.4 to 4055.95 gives 4.57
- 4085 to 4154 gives 3.91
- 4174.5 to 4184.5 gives 4.25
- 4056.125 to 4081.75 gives 4.18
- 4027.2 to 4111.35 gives 3.99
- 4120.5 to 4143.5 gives 4.34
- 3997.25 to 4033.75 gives 4.58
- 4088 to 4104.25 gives 3.33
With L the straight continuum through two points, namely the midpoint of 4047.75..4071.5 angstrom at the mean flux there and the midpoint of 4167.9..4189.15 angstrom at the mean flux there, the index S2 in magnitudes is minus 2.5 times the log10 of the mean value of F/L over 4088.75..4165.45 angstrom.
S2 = 0.08 mag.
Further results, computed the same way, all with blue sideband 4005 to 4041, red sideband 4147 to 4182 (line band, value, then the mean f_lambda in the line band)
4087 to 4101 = 0.25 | 3.49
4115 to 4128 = 0.10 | 3.97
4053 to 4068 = 0.01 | 4.39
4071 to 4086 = 0.09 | 4.04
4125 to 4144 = -0.03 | 4.45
